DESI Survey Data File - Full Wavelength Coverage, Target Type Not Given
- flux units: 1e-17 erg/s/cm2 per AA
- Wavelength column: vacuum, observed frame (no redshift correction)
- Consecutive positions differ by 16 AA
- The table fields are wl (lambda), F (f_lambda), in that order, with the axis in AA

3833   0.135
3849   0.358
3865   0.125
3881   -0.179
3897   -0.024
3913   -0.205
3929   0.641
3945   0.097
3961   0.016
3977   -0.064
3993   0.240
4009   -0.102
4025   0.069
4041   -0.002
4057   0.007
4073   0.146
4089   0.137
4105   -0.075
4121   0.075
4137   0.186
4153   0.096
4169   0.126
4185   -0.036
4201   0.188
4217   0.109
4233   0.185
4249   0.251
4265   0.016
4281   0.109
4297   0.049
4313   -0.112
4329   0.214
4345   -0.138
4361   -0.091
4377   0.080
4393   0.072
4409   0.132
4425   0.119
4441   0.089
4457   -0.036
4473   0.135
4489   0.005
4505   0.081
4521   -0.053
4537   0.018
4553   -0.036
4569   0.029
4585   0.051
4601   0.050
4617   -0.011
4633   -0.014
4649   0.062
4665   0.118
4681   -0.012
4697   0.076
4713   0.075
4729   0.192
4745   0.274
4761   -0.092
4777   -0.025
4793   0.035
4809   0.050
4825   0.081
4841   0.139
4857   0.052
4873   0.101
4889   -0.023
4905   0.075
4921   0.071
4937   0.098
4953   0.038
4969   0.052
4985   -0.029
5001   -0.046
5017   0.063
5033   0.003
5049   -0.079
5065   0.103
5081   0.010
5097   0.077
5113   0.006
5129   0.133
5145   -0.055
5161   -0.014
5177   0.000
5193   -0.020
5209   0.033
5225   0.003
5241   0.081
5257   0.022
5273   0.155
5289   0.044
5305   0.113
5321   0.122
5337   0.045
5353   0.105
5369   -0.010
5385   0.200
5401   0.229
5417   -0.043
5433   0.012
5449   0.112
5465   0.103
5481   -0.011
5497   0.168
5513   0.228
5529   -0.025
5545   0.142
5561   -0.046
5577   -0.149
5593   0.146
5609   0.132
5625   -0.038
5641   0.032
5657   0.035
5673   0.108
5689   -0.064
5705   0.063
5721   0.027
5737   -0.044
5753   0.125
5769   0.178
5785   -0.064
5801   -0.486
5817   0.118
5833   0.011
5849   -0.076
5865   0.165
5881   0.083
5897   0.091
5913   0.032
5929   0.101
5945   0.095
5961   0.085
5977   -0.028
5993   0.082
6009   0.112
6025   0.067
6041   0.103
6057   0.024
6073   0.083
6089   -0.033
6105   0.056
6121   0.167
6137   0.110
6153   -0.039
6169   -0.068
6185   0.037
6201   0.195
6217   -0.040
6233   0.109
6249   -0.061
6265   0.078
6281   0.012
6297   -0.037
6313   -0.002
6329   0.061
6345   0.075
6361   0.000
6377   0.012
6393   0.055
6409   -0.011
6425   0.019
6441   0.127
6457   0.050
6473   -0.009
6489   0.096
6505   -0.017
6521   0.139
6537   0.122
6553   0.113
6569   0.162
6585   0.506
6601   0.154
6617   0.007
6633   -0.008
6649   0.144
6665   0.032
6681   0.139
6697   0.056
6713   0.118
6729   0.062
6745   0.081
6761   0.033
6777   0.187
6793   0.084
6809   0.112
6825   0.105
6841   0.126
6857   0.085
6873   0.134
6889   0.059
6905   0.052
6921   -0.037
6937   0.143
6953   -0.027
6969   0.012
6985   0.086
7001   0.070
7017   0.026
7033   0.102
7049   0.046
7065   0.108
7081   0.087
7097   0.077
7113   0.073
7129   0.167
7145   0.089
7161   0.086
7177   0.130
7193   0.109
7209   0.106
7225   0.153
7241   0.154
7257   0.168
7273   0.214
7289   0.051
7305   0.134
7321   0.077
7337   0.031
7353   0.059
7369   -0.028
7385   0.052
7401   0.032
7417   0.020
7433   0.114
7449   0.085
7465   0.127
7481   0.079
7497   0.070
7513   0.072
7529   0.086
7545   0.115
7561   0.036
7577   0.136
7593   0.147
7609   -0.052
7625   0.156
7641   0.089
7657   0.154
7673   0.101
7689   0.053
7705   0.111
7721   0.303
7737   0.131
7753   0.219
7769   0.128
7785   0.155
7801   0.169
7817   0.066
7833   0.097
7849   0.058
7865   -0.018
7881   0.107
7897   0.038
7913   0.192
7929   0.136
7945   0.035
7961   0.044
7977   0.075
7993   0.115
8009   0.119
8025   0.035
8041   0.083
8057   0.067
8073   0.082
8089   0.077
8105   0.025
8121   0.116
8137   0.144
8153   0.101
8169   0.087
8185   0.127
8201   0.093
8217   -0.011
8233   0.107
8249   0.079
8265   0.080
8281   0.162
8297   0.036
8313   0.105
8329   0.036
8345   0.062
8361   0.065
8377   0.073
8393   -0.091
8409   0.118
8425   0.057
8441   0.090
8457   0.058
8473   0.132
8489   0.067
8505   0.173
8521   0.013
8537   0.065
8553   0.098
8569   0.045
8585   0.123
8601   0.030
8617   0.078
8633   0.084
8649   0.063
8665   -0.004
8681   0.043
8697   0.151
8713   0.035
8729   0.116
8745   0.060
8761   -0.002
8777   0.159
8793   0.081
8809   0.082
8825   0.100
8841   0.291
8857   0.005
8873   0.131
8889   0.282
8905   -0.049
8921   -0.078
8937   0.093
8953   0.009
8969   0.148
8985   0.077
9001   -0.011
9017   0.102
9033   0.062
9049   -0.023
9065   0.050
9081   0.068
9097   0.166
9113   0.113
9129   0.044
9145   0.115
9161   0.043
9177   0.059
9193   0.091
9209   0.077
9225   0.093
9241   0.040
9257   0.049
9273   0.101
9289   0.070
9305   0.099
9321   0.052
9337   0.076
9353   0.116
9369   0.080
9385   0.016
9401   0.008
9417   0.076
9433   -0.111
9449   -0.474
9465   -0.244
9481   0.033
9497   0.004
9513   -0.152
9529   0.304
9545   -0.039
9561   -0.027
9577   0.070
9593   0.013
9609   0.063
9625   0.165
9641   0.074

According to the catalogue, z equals 0.765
